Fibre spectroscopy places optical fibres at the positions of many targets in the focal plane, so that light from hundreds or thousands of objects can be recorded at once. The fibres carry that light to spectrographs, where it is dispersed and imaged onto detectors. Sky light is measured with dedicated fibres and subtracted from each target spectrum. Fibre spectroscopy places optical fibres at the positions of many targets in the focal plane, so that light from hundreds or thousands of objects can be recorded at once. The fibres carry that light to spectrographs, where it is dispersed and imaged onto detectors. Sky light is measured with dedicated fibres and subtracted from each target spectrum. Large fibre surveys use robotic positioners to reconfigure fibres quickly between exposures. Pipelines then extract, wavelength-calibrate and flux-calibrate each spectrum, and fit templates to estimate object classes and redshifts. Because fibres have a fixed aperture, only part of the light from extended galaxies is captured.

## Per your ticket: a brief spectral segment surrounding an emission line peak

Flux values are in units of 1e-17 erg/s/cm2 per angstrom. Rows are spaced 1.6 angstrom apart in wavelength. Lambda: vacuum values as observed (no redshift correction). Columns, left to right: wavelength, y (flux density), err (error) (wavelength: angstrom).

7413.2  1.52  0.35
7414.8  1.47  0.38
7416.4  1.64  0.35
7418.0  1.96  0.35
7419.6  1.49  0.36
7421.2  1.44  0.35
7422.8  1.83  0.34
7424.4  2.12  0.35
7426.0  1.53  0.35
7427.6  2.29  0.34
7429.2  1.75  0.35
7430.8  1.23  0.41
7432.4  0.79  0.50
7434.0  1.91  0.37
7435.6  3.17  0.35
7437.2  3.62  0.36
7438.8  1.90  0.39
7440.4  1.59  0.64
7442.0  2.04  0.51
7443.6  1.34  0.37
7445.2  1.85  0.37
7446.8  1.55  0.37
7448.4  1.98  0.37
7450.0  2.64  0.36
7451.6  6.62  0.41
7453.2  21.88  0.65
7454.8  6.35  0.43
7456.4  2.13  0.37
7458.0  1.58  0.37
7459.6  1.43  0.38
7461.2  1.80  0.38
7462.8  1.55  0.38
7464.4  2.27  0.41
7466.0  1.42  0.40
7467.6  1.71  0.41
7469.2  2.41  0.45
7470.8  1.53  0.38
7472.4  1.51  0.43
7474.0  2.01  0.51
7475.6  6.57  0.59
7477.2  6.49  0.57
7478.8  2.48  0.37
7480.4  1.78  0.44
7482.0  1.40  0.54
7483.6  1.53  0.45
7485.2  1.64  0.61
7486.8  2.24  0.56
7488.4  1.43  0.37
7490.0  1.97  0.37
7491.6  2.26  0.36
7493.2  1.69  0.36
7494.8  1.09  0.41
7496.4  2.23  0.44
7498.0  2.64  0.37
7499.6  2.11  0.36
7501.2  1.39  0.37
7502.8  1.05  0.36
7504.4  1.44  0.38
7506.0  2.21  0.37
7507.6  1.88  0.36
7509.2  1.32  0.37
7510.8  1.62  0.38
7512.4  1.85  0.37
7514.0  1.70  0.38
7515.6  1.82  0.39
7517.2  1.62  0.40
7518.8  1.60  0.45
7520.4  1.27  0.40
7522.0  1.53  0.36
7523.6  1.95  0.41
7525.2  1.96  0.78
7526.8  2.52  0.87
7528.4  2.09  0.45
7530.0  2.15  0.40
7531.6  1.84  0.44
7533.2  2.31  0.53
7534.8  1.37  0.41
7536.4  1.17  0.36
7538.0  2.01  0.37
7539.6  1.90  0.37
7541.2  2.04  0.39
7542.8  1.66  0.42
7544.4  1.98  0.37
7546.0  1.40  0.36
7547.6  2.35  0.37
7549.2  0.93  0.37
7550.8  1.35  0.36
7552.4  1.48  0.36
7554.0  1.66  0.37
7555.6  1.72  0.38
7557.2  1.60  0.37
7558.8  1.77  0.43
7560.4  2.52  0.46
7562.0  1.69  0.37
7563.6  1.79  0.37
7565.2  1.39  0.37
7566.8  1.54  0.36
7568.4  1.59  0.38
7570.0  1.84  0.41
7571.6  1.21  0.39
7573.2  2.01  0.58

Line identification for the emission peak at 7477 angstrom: [N II]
